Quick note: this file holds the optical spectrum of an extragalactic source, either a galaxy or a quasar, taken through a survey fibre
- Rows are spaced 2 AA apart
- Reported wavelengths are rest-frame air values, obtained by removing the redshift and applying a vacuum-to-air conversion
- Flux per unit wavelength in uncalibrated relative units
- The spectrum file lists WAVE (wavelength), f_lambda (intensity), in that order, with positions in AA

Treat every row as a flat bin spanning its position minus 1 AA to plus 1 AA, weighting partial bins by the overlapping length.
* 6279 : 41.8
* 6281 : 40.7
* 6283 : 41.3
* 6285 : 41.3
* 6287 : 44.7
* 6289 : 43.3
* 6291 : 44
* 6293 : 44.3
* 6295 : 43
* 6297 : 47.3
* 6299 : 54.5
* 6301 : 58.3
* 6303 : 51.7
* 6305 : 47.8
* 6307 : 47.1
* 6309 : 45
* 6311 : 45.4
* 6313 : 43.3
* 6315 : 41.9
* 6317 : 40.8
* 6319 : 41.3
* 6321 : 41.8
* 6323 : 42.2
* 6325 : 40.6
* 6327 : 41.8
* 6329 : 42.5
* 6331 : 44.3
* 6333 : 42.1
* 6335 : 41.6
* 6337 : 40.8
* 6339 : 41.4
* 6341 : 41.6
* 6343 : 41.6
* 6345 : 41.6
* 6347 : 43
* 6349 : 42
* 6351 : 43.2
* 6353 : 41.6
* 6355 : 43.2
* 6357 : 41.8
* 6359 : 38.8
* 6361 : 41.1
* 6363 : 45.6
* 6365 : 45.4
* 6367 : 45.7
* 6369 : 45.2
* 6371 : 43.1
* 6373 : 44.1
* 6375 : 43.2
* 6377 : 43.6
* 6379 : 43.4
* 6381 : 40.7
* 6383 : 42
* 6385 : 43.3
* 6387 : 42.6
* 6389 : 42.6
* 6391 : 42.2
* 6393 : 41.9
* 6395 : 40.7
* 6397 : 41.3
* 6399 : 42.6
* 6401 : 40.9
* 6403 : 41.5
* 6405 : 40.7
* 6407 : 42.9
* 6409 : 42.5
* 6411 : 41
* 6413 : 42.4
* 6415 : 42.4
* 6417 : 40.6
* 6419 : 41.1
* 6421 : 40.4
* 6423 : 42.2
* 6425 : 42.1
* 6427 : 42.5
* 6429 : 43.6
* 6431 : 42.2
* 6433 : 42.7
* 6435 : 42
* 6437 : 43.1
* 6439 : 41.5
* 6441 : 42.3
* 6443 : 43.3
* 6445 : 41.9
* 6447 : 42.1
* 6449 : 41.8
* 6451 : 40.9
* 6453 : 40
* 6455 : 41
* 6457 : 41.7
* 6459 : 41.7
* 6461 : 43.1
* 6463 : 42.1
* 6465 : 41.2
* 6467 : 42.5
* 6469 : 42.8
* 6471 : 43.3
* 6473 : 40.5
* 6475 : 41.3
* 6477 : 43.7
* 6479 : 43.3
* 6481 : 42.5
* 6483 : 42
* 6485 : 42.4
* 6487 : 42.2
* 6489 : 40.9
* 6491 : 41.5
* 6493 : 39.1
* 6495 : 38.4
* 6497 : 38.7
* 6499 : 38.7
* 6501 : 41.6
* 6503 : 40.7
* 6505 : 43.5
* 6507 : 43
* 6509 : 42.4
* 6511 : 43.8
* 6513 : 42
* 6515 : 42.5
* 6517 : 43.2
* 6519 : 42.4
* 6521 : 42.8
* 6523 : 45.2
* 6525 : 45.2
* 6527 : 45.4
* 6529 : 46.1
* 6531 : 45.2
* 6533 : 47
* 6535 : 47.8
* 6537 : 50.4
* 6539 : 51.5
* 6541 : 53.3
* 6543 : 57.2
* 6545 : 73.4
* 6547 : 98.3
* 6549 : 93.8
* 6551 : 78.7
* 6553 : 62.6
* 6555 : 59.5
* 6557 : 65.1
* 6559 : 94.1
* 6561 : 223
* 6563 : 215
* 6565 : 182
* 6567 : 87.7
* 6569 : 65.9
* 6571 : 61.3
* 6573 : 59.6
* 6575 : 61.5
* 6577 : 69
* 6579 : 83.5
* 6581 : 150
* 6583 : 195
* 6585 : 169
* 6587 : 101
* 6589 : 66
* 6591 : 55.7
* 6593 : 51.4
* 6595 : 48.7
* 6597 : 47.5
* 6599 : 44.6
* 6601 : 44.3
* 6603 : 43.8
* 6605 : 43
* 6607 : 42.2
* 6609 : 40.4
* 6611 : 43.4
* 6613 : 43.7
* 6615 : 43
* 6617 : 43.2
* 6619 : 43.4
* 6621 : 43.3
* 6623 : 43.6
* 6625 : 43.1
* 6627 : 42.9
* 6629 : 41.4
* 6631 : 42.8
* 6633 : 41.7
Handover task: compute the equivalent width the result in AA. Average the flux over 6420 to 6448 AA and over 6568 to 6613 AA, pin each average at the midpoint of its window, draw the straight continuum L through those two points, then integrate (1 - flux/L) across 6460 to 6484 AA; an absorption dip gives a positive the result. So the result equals 3.4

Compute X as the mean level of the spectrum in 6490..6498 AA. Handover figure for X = 39.4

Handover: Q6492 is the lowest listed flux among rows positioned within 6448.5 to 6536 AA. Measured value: 38.4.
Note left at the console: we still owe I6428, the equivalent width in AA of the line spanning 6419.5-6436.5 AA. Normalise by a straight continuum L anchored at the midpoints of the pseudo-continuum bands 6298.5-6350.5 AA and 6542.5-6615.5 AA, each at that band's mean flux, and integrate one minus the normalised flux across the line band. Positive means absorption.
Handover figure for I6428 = 5.03 AA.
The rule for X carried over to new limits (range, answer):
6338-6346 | 41.5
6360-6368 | 44.5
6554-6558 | 62.3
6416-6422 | 40.7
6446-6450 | 42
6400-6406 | 41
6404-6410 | 42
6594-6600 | 46.9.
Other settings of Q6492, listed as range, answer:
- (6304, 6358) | 40.6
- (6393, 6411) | 40.7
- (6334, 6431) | 38.8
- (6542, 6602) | 44.3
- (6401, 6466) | 40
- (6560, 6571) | 61.3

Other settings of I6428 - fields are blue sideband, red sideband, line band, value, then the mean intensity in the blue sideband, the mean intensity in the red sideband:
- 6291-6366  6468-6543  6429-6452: 0.77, 43.8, 43.6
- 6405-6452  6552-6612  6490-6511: 7.28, 42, 85.9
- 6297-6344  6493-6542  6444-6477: 1.78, 44.4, 44.1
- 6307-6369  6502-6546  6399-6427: 1.70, 42.6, 47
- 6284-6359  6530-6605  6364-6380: 2.37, 43.8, 83.3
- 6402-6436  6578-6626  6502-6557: 3.38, 41.9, 65.5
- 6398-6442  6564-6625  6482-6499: 4.07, 42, 70.1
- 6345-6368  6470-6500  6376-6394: -0.01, 42.8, 41.2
